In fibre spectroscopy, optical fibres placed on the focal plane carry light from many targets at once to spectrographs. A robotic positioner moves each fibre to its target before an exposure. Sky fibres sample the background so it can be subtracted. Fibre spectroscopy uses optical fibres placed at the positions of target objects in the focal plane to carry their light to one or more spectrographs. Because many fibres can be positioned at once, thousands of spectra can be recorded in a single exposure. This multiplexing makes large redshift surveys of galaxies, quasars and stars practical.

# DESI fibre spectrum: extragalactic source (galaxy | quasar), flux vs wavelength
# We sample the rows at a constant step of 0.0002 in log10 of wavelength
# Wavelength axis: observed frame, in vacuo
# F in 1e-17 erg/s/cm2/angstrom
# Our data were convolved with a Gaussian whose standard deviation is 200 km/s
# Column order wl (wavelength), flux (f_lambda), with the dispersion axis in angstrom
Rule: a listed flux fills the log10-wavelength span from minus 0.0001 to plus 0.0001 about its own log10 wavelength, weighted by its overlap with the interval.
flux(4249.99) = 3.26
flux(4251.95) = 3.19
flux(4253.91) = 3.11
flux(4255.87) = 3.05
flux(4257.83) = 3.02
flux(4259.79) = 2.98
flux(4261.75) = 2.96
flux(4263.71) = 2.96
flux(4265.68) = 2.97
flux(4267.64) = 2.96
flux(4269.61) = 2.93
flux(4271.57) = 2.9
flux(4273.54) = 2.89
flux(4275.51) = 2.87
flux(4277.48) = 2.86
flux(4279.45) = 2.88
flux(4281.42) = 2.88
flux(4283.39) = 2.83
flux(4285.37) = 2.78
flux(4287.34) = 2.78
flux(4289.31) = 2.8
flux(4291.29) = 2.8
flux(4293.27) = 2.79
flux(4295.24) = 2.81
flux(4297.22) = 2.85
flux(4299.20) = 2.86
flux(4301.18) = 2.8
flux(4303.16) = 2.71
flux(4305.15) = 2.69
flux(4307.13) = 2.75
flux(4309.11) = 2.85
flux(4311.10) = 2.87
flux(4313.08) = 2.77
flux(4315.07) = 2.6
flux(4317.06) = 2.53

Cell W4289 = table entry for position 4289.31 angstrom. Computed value 2.8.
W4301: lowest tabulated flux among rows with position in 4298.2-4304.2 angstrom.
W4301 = 2.71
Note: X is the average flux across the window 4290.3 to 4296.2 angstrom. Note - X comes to 2.8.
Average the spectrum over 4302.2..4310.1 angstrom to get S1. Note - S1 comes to 2.75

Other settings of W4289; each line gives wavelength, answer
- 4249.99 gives 3.26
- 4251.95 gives 3.19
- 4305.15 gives 2.69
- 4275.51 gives 2.87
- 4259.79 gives 2.98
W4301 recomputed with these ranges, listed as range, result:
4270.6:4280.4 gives 2.86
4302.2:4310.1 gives 2.69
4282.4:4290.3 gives 2.78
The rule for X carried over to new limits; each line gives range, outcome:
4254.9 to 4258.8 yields 3.04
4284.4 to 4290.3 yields 2.79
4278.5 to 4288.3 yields 2.83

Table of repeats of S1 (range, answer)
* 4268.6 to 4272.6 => 2.92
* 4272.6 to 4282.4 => 2.88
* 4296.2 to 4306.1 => 2.78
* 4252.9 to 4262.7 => 3.03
